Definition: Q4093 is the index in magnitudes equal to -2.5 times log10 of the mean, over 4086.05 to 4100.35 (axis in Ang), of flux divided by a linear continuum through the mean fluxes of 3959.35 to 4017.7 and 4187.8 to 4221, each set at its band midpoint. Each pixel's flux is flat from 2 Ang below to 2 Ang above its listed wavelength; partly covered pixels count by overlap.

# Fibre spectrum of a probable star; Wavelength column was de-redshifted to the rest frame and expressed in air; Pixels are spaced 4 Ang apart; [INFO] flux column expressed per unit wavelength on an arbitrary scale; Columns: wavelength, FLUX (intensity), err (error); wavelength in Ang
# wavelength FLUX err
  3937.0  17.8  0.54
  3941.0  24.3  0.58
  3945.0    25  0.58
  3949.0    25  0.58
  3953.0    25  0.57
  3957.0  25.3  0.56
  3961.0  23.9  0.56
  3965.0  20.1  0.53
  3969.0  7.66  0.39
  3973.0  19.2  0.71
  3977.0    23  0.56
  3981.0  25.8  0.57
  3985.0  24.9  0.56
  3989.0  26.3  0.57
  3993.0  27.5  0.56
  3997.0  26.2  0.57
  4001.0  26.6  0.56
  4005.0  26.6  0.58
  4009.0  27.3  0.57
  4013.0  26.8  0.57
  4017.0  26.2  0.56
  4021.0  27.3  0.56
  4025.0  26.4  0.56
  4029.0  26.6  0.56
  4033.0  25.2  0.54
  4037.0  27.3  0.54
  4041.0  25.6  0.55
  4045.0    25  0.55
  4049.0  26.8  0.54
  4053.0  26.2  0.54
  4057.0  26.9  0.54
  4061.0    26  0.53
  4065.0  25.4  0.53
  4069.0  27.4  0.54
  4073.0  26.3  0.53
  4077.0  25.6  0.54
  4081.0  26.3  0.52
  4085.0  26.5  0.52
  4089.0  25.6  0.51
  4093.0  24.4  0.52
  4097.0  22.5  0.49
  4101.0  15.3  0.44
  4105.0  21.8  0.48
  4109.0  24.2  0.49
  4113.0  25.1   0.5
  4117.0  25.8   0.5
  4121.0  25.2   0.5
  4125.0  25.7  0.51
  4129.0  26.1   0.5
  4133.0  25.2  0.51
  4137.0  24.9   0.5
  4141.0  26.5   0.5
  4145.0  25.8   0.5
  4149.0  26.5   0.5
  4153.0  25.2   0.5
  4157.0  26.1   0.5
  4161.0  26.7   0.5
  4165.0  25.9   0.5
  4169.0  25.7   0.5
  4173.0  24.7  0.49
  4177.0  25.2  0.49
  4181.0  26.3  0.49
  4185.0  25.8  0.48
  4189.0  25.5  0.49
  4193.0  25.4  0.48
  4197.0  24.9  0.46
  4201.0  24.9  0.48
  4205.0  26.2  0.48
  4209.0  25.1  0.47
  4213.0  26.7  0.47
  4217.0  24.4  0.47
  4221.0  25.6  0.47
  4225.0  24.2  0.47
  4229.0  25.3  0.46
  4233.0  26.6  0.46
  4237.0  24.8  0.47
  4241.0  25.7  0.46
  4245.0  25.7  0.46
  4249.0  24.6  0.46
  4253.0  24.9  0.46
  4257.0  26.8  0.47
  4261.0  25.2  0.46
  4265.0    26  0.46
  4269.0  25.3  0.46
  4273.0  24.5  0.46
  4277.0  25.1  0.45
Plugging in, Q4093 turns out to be 0.05 mag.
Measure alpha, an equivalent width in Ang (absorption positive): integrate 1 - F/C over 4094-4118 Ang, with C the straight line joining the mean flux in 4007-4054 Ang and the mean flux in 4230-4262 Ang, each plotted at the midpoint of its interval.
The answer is 3.4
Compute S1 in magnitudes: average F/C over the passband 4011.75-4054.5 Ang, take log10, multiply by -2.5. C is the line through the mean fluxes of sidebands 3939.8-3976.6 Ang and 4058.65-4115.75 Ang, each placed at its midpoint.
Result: -0.13 mag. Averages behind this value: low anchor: 21.7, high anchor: 24.5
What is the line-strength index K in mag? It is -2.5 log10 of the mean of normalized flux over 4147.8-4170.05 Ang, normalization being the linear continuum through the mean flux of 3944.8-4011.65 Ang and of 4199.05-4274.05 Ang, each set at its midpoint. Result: -0.05 mag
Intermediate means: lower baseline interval 23.8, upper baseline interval 25.4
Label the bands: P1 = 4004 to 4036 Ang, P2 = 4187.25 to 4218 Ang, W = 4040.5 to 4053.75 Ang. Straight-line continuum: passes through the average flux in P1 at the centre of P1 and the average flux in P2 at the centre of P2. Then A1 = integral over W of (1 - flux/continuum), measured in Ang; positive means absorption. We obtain 0.2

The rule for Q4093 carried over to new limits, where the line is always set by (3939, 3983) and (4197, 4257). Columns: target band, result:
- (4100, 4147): -0.02 mag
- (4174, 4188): -0.04 mag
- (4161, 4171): -0.06 mag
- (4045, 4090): -0.12 mag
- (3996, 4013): -0.18 mag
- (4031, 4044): -0.13 mag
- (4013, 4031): -0.16 mag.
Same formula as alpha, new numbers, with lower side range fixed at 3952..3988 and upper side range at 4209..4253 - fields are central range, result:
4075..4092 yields -1.9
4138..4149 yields -0.9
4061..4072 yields -1.6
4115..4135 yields -1.5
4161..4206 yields -1.6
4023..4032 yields -1.5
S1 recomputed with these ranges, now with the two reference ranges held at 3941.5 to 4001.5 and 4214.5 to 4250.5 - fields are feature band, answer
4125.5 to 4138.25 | -0.041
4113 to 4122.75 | -0.044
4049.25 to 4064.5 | -0.101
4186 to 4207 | -0.018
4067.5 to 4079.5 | -0.098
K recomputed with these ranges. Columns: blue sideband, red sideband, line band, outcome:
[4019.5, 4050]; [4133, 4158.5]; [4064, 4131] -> 0.06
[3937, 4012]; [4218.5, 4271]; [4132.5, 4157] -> -0.04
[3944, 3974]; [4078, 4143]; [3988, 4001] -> -0.21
